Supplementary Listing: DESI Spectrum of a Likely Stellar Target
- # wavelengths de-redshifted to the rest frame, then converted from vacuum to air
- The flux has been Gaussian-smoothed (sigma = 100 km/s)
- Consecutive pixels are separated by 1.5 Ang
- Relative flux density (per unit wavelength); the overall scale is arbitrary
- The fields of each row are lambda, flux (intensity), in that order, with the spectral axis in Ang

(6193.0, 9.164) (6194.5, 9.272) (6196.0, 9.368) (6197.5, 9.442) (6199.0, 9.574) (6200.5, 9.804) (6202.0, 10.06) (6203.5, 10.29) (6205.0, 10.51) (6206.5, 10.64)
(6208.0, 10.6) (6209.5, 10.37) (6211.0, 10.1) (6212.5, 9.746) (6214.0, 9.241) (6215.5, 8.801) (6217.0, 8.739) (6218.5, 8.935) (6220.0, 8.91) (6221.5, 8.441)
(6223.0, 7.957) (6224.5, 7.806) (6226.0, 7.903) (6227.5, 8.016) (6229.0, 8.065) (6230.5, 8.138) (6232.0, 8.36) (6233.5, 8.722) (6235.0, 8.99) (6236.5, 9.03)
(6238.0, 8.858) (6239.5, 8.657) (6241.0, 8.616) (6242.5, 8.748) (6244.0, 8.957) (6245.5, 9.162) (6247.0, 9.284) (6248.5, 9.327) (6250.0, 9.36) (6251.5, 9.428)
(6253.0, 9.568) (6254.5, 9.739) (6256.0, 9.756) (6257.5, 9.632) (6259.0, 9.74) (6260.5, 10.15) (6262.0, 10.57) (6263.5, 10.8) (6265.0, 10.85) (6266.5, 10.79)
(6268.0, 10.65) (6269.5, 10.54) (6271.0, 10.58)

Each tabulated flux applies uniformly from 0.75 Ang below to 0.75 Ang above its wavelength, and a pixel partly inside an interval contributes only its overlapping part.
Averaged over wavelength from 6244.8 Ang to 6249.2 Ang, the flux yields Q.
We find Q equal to 9.26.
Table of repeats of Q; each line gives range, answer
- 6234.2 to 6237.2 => 9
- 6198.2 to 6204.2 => 9.92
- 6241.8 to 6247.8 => 9.04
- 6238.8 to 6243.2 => 8.67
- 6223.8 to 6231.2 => 7.99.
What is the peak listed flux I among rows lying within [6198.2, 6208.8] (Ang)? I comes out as 10.64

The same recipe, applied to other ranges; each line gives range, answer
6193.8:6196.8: 9.368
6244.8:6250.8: 9.36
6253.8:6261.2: 10.15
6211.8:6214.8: 9.746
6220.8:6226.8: 8.441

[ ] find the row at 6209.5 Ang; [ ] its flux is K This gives 10.37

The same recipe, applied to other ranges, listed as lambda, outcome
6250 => 9.36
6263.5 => 10.8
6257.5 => 9.632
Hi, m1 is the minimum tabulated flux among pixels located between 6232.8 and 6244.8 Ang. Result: 8.616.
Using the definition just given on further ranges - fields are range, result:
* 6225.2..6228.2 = 7.903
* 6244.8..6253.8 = 9.162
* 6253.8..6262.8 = 9.632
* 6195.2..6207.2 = 9.368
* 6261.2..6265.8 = 10.57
